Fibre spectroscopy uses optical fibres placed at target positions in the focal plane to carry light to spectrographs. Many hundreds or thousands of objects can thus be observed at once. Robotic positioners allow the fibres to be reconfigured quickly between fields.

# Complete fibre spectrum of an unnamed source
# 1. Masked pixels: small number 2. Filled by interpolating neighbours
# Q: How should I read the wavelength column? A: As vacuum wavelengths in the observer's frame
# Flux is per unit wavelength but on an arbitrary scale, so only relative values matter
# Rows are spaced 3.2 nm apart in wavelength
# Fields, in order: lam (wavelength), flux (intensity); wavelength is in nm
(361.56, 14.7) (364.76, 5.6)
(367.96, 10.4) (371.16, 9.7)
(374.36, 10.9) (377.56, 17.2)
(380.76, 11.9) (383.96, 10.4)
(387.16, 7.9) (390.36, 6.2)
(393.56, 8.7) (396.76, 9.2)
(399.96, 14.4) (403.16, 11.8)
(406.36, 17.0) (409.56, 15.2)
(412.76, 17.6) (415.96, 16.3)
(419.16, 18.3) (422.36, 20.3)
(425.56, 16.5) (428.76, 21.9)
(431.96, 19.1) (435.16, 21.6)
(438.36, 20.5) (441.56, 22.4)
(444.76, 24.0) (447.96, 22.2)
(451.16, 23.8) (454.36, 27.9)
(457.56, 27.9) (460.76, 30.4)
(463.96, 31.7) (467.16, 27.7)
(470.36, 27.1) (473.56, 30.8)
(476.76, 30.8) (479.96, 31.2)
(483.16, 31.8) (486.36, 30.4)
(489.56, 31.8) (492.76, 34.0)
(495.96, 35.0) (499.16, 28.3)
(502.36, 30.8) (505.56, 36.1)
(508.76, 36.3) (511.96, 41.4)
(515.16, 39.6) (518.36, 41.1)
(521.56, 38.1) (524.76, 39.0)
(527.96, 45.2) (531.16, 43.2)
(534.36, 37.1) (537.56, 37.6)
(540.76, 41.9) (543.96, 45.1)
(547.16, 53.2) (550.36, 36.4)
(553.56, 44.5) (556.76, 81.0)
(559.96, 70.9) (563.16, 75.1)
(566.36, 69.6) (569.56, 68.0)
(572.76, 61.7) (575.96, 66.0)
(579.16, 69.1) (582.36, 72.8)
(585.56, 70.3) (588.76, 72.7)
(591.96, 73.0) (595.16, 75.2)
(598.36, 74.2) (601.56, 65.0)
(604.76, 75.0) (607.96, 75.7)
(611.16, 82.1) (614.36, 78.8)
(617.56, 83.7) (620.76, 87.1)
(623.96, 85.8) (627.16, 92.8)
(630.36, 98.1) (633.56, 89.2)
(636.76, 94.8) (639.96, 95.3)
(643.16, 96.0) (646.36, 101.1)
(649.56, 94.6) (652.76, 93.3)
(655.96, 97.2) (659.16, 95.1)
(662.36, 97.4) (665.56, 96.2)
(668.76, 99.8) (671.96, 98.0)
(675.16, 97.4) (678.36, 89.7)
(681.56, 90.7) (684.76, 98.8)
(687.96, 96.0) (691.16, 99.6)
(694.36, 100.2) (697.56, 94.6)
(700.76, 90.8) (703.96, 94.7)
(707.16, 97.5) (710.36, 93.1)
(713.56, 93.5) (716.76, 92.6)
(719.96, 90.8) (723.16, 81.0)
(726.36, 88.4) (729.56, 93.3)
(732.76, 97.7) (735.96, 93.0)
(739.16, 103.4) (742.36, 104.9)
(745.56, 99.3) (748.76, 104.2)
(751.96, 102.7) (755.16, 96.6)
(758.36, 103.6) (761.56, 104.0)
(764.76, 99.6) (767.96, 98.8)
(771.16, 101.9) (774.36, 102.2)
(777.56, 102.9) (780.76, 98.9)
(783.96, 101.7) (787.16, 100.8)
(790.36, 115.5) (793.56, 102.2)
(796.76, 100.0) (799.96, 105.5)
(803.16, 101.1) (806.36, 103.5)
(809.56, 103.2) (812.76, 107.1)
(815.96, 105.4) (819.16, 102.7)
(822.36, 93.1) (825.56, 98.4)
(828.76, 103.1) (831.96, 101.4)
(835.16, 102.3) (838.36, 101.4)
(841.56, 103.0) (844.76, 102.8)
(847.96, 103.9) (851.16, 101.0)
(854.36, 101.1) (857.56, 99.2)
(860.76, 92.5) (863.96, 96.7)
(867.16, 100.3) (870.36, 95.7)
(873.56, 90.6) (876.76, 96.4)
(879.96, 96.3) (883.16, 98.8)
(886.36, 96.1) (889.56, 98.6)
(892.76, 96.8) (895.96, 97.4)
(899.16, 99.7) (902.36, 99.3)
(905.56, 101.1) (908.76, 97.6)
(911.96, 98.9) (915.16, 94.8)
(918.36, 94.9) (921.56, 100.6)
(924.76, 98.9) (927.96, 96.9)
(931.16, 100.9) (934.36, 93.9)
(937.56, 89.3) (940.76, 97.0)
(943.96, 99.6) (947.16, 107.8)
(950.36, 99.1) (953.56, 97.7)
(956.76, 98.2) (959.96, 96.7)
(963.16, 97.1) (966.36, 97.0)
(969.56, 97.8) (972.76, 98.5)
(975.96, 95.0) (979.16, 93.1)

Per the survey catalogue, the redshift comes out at 0.40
